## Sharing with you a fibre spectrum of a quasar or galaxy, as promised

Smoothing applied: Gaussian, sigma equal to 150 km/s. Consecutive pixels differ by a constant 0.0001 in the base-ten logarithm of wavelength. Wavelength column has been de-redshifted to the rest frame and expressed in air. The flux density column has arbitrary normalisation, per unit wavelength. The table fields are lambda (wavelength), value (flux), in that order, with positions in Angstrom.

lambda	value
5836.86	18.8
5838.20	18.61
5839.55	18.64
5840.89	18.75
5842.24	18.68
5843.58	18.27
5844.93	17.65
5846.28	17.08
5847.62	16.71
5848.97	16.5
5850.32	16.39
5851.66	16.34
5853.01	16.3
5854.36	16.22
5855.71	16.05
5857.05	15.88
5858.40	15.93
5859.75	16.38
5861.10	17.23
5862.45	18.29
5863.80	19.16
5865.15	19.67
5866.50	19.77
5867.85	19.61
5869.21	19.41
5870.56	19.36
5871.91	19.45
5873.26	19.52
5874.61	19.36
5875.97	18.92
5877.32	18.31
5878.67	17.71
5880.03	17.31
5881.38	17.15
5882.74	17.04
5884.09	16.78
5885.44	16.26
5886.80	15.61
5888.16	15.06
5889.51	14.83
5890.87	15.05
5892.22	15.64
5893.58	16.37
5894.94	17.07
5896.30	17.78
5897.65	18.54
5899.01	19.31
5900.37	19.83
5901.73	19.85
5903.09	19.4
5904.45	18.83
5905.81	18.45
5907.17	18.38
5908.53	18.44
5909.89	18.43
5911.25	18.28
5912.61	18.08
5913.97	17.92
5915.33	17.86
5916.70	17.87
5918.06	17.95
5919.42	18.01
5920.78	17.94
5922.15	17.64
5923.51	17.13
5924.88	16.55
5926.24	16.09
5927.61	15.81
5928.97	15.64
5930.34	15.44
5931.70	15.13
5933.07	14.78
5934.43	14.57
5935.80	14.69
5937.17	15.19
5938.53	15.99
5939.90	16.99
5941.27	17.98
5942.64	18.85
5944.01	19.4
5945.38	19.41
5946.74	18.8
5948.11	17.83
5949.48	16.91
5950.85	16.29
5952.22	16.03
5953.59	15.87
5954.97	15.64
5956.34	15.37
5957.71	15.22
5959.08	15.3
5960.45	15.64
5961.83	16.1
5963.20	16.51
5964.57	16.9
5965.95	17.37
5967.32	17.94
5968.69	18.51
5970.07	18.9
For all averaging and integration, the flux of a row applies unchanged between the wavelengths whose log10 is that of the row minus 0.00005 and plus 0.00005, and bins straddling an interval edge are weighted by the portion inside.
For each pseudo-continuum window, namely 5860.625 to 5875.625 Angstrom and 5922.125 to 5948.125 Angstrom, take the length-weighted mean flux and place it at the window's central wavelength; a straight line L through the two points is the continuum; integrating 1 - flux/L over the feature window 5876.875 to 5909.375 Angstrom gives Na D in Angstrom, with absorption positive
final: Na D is 1.3 Angstrom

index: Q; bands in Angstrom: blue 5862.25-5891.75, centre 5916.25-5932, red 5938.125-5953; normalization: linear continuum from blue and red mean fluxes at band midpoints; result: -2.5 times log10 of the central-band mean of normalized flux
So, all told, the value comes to 0.06 mag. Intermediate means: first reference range 17.9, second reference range 17.7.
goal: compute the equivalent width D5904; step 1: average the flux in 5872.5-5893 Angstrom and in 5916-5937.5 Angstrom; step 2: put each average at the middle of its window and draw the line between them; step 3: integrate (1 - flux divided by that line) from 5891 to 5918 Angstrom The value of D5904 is -2.5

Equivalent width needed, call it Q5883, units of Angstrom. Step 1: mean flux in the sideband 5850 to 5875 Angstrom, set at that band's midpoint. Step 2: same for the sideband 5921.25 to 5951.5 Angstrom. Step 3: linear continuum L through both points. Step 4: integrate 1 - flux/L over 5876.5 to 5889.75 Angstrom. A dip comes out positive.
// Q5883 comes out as 0.7 Angstrom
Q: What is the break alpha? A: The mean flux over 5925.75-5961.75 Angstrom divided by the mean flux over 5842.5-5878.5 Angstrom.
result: 0.92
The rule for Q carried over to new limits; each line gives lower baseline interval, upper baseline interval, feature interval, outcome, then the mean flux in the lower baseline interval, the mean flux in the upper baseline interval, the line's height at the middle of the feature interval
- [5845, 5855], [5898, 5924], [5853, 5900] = -0.01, 16.6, 18.4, 17.4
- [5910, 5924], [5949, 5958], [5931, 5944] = 0.04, 17.9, 15.9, 16.8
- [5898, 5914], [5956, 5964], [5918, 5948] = 0.03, 18.8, 15.7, 17.3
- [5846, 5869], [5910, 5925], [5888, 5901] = 0.04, 17.3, 17.8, 17.6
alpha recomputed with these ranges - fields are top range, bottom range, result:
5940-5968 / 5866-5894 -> 0.97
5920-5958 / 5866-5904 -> 0.93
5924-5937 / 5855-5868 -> 0.87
